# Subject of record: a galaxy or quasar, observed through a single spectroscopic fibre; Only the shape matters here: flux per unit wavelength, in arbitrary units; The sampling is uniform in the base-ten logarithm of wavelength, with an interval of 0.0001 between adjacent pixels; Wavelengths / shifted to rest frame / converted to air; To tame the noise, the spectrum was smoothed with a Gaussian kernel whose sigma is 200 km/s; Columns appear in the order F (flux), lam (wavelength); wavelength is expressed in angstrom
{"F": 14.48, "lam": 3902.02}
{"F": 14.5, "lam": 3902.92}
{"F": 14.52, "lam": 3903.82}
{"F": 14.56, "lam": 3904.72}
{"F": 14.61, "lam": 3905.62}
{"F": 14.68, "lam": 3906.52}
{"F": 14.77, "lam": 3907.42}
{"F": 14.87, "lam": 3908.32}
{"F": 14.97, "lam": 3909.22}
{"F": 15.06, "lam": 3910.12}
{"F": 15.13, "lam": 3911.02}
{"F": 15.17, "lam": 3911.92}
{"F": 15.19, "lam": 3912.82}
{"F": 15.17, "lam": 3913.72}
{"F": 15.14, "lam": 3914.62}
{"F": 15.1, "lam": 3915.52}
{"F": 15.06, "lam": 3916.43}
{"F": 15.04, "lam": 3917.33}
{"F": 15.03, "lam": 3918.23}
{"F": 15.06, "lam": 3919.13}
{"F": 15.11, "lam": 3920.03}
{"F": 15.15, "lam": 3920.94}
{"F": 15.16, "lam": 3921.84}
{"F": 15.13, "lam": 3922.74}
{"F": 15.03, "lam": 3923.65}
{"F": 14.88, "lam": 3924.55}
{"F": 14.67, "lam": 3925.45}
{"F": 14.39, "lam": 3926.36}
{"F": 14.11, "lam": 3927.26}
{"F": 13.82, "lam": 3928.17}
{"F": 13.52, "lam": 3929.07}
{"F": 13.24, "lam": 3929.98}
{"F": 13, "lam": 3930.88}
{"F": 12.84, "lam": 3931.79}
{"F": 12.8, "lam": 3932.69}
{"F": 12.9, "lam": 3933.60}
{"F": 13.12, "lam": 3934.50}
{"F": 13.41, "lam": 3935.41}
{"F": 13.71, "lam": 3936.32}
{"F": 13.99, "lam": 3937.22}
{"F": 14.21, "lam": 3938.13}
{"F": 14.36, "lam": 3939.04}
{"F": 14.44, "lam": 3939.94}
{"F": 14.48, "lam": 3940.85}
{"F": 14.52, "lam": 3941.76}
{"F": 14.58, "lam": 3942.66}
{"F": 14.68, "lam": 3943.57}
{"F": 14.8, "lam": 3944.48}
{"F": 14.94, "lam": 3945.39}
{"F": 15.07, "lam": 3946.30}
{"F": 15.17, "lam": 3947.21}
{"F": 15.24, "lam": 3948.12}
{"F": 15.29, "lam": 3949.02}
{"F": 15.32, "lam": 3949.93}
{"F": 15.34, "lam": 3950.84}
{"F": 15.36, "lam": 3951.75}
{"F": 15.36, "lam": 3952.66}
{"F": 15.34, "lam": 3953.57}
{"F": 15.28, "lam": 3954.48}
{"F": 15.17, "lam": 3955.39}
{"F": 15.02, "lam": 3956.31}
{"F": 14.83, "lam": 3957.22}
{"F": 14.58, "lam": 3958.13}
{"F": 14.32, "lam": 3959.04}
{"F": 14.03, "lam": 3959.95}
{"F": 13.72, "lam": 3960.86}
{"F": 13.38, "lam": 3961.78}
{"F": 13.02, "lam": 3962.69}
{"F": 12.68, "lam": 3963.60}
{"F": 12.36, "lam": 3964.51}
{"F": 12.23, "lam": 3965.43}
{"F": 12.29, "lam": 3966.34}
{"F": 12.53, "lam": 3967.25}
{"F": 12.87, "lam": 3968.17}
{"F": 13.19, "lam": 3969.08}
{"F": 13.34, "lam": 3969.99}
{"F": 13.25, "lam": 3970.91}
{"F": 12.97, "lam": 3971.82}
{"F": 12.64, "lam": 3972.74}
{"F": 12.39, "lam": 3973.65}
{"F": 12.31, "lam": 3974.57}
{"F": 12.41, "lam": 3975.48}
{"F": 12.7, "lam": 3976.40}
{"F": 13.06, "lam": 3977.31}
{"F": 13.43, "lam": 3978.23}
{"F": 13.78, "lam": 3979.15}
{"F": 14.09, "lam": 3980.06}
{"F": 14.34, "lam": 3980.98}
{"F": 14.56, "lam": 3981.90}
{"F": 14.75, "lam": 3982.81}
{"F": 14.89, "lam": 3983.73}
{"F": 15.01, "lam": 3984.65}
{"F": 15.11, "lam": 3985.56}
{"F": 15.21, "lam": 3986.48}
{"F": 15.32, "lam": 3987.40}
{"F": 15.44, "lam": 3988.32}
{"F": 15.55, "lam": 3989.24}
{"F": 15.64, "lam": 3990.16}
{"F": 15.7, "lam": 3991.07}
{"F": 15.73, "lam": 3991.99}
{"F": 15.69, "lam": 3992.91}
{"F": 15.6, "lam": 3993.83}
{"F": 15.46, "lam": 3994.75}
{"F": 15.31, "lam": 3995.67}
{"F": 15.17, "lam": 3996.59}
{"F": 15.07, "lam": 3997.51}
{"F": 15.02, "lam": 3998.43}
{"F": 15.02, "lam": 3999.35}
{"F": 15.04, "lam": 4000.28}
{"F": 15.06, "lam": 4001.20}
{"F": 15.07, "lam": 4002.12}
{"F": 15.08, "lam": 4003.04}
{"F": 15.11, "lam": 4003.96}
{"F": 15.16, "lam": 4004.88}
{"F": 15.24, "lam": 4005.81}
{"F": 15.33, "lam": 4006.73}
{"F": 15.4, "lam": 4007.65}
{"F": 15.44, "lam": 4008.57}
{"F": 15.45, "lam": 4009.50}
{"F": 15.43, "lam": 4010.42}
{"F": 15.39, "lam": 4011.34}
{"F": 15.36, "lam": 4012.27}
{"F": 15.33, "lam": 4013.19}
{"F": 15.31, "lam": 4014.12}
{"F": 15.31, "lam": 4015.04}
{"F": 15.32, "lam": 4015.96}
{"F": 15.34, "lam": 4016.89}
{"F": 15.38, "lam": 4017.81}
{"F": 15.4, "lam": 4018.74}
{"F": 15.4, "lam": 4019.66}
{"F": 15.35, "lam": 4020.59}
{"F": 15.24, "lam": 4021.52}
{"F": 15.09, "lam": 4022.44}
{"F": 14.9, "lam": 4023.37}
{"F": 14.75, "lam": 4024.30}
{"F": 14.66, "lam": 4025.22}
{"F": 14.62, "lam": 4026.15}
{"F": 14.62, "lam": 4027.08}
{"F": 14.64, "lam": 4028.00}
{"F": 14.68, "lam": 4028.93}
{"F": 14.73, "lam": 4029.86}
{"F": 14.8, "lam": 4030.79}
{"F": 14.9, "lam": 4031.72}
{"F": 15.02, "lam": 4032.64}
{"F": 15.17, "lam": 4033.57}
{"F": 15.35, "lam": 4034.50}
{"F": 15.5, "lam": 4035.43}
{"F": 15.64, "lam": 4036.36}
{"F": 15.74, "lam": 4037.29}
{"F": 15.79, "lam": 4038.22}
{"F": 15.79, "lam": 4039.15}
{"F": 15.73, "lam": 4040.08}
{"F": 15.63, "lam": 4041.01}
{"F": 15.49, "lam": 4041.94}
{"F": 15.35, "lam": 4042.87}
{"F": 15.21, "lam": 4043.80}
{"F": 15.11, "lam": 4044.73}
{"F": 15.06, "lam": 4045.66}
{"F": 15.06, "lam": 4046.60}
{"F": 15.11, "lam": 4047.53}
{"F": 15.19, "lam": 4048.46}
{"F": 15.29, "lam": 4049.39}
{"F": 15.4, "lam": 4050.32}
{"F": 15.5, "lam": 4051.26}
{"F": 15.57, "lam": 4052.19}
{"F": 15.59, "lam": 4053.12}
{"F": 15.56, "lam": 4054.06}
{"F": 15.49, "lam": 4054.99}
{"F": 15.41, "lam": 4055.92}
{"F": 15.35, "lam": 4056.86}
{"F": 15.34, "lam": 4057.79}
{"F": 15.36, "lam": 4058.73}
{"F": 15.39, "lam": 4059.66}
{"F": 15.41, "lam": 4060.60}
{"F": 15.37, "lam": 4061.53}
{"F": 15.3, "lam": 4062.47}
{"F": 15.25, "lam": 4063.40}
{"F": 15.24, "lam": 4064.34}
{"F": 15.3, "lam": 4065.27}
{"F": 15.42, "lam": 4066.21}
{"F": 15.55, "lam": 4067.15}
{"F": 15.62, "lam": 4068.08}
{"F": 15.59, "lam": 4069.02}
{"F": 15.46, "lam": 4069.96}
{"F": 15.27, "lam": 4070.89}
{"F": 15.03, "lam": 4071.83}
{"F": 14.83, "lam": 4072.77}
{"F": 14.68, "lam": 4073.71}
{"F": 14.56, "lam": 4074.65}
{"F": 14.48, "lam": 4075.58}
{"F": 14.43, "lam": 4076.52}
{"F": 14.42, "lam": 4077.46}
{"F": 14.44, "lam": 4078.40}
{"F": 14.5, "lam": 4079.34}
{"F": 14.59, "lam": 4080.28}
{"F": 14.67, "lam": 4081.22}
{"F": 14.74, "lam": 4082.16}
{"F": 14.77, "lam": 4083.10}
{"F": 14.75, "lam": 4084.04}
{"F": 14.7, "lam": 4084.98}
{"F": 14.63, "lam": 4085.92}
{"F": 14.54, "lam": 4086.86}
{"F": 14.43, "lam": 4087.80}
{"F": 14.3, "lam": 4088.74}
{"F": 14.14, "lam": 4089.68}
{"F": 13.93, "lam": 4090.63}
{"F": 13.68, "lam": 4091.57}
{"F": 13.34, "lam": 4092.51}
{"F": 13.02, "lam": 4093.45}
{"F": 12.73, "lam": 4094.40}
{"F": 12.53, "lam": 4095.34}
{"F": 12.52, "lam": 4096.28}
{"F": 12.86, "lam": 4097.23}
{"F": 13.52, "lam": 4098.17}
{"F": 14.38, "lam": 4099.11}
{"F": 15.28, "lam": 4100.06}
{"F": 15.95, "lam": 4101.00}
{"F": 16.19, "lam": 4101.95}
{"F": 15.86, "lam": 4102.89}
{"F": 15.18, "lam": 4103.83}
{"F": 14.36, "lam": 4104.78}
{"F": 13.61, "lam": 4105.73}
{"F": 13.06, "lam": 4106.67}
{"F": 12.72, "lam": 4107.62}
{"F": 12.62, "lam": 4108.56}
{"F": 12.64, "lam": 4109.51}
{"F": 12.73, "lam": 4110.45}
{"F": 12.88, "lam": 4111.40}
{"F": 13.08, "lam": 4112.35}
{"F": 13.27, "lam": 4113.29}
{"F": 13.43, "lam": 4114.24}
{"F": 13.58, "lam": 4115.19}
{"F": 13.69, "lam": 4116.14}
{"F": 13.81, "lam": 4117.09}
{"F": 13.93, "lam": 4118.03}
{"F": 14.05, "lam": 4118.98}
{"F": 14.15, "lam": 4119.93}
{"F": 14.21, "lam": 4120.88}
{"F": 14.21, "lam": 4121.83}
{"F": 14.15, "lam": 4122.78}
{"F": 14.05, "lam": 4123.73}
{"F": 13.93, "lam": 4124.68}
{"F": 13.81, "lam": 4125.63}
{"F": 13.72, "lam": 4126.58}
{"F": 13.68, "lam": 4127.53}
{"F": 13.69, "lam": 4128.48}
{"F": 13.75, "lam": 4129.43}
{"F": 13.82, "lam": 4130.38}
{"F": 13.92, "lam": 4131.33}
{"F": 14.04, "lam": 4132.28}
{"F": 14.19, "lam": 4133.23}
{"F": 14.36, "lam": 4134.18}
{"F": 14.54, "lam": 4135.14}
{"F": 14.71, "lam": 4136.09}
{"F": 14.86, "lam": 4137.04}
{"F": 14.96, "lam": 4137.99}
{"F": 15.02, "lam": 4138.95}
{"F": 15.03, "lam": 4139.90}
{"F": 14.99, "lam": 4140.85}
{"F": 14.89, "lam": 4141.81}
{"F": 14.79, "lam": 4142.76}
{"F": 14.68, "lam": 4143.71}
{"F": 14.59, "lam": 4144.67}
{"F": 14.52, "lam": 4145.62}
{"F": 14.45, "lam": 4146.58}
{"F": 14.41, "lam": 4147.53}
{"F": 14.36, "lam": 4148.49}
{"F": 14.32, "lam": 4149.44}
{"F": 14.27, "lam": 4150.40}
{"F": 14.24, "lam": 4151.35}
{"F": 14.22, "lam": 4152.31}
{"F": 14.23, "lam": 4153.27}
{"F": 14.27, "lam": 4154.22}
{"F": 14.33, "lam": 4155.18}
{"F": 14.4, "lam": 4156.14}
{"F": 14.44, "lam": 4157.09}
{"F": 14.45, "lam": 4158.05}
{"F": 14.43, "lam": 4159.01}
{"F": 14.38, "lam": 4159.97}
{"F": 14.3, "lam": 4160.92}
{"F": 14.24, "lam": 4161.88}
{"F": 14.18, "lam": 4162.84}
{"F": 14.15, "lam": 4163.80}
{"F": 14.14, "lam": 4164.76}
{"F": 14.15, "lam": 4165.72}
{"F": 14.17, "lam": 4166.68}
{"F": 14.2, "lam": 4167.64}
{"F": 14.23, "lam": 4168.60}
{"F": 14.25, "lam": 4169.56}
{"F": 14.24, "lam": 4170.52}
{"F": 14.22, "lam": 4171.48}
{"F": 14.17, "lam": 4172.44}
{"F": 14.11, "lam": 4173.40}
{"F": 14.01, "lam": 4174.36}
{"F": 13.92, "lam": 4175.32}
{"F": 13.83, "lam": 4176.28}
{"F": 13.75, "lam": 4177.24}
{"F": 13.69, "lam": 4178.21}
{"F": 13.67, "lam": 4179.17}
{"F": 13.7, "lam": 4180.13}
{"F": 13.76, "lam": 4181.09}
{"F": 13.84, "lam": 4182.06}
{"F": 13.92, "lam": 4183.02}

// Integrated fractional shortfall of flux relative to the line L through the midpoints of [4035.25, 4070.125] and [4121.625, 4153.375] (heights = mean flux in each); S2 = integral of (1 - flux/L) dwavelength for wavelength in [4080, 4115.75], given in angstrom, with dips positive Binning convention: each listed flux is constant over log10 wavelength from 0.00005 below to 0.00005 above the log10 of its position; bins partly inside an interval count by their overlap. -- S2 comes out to 2.2 angstrom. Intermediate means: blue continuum 15.4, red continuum 14.3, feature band 13.9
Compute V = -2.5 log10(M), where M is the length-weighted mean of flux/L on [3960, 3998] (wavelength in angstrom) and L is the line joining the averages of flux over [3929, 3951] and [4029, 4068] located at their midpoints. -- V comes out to 0.05 mag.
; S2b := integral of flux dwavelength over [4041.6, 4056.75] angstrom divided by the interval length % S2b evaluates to 15.3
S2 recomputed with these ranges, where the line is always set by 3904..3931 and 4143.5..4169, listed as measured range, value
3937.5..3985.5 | 2.0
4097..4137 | 1.2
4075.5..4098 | 0.6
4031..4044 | -0.8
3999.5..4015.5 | -0.7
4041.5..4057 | -0.9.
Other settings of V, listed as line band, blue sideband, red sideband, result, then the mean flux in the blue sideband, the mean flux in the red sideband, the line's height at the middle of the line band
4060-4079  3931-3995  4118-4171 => -0.06 mag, 14.2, 14.3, 14.2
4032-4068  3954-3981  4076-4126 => -0.12 mag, 13.4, 14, 13.8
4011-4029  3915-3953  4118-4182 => -0.05 mag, 14.5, 14.2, 14.4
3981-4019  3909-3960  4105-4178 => -0.06 mag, 14.6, 14.1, 14.4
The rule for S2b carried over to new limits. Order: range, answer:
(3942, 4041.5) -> 14.7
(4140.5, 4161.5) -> 14.4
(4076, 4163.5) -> 14.1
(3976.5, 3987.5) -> 14.4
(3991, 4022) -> 15.3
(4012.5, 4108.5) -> 14.9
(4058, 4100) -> 14.5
